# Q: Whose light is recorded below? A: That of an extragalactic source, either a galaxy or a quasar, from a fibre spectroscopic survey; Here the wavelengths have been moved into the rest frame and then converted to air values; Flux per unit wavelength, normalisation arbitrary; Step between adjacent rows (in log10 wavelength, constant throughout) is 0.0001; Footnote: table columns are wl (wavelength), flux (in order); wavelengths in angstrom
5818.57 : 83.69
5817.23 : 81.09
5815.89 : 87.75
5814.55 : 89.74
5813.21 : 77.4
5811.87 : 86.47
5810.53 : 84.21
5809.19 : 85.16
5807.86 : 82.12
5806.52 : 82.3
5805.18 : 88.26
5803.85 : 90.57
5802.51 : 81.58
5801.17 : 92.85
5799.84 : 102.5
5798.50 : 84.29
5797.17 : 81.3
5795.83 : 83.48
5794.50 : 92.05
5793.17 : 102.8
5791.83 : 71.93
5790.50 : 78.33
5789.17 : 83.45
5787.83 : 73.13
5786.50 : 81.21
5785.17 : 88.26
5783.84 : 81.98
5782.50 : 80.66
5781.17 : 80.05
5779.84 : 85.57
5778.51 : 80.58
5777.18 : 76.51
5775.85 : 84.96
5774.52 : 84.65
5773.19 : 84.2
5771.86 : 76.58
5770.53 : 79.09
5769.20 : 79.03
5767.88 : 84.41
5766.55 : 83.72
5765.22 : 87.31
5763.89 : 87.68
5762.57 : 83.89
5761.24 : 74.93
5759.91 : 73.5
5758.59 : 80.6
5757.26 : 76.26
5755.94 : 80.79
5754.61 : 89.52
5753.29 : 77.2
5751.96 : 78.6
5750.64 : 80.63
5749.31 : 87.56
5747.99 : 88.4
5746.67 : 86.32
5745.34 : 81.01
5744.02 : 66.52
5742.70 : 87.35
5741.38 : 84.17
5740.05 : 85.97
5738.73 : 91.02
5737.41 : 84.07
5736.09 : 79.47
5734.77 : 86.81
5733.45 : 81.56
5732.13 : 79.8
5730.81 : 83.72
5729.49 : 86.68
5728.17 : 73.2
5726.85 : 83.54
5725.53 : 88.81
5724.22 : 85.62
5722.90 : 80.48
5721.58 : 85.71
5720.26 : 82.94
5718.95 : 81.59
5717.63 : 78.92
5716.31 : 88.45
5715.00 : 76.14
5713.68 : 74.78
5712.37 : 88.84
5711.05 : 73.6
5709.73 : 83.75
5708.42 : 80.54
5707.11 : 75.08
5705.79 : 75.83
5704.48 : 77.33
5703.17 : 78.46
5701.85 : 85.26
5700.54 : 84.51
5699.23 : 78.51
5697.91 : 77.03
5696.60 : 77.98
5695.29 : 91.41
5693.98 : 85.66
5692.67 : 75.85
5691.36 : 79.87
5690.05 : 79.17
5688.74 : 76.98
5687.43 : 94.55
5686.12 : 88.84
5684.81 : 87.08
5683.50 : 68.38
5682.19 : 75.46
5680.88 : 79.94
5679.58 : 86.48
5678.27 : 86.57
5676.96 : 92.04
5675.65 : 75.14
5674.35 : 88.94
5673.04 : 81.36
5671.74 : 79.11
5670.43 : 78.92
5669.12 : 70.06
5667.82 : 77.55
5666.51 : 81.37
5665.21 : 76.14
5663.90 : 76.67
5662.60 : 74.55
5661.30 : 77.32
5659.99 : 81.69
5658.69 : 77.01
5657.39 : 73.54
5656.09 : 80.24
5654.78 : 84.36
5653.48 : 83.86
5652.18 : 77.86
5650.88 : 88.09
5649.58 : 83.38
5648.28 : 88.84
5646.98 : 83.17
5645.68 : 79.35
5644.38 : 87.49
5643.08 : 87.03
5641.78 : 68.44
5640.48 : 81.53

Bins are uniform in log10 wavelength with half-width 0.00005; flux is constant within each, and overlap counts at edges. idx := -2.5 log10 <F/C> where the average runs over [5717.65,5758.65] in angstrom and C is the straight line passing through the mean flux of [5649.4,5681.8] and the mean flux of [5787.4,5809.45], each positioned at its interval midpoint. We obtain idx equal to 0.01 mag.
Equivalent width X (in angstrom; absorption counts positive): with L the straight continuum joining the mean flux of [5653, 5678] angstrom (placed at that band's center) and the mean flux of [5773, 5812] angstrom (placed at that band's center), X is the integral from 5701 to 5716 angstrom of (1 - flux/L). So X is 0.3 angstrom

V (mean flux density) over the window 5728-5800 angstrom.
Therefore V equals 82.6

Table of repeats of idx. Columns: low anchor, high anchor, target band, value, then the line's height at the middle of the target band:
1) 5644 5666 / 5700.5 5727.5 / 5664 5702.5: -0.004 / 81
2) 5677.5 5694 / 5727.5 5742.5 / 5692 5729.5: 0.019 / 82.6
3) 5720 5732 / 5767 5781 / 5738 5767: -0.001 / 82.3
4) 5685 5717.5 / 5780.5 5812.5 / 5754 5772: 0.030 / 83.6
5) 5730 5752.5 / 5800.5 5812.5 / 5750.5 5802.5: 0.025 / 84.7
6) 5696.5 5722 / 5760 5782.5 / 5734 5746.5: -0.026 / 81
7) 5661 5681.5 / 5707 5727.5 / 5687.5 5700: 0.001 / 81.1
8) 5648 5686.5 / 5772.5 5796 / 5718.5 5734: -0.014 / 81.8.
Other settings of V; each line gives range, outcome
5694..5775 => 81.9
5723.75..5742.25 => 83.9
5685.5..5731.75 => 81.7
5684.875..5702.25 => 82.9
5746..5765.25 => 82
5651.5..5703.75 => 80.6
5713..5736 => 82.2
